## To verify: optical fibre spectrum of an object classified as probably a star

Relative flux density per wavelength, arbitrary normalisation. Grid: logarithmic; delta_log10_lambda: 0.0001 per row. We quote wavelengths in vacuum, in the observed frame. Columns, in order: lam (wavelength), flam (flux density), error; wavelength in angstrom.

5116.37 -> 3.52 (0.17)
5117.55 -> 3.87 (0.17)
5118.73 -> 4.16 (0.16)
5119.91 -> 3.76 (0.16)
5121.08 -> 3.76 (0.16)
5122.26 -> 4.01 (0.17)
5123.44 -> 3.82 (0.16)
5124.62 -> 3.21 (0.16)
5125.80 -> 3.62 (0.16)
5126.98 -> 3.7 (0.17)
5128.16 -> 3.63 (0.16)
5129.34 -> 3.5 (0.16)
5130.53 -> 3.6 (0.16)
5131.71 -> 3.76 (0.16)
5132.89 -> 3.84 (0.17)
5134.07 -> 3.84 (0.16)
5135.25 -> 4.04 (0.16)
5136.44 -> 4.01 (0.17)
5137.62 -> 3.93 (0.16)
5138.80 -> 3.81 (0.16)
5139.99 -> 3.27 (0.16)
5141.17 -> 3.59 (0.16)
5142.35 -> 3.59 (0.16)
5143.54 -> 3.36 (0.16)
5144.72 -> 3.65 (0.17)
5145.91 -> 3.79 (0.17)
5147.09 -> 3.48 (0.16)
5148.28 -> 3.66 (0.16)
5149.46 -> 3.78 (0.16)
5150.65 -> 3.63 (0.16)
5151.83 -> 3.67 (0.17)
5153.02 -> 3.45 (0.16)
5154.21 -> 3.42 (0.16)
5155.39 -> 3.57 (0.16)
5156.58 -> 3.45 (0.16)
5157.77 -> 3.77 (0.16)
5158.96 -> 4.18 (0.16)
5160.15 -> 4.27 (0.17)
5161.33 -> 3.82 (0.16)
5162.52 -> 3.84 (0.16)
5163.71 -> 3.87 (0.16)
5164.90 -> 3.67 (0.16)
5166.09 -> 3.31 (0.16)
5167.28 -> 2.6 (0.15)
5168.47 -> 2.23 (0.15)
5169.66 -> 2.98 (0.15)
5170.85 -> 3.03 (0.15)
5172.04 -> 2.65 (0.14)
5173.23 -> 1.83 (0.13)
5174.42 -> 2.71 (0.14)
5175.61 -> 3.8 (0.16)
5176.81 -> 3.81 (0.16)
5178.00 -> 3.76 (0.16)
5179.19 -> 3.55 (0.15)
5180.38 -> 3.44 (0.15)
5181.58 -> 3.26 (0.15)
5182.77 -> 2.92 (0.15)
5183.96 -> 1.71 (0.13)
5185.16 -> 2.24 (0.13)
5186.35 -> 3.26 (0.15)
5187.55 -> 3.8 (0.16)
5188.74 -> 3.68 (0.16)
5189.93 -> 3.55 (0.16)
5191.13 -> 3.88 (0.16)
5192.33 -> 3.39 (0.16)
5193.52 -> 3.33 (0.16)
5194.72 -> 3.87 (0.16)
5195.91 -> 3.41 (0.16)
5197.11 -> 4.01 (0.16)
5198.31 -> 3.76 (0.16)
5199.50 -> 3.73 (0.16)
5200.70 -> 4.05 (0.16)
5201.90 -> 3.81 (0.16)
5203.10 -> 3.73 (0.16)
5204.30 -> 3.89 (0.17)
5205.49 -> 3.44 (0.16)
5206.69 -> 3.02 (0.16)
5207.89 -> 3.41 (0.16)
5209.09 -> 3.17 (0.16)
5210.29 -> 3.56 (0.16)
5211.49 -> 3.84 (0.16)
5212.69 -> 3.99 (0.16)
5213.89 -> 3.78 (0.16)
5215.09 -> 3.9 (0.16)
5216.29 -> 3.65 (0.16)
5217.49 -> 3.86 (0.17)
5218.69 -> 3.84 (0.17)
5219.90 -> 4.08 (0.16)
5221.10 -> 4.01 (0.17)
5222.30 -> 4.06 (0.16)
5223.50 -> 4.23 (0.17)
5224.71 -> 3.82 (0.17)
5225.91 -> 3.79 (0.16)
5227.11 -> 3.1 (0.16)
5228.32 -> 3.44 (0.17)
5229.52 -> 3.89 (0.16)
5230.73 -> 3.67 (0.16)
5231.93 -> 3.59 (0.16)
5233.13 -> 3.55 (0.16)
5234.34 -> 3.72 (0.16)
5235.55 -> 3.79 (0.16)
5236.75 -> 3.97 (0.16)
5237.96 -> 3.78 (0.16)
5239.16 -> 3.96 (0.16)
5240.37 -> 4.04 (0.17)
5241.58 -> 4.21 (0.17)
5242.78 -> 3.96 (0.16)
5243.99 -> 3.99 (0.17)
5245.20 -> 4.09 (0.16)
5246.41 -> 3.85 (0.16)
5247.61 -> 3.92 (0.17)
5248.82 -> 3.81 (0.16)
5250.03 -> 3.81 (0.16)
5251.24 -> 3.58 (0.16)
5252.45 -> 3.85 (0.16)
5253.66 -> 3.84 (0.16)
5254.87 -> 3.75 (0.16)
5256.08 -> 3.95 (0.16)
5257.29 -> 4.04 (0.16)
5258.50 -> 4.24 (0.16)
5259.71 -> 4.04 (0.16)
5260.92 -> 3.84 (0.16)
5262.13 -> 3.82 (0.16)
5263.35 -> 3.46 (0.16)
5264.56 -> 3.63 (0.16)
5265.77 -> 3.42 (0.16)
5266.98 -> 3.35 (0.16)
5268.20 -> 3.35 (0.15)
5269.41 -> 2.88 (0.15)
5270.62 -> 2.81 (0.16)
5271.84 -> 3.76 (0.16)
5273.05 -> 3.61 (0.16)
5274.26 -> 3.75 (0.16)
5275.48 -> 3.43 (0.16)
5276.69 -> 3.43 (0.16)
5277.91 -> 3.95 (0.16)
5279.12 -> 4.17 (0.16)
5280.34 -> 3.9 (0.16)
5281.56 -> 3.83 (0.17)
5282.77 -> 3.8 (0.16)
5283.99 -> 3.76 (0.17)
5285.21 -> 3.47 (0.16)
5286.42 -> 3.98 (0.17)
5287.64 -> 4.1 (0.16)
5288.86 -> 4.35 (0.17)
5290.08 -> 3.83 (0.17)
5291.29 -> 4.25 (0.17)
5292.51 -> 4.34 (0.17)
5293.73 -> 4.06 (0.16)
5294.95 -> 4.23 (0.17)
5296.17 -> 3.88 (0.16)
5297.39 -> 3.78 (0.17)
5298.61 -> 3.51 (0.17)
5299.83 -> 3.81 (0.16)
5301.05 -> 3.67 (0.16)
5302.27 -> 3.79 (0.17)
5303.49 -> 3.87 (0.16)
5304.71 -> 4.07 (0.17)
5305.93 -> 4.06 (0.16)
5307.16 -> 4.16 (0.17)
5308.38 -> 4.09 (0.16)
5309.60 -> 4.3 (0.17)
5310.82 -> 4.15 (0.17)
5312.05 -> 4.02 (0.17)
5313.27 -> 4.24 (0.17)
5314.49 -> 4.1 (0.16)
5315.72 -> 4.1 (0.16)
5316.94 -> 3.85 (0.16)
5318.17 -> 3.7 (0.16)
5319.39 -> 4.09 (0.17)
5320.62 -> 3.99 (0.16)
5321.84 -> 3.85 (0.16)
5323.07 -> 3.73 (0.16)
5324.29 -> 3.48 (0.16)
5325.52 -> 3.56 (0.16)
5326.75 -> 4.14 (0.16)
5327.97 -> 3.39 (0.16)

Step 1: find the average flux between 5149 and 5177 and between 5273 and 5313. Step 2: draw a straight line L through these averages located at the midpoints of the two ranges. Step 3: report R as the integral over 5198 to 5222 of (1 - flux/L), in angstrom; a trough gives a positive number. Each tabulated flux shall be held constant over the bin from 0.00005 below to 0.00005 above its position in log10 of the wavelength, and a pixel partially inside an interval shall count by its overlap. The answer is -1.0 angstrom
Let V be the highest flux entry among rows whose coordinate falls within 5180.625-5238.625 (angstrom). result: 4.23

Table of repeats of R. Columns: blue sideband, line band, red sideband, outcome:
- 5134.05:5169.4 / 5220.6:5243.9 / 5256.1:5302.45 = -0.69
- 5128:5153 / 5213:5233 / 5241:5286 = -0.38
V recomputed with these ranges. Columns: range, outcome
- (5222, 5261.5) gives 4.24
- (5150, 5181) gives 4.27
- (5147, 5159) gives 4.18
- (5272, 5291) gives 4.35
